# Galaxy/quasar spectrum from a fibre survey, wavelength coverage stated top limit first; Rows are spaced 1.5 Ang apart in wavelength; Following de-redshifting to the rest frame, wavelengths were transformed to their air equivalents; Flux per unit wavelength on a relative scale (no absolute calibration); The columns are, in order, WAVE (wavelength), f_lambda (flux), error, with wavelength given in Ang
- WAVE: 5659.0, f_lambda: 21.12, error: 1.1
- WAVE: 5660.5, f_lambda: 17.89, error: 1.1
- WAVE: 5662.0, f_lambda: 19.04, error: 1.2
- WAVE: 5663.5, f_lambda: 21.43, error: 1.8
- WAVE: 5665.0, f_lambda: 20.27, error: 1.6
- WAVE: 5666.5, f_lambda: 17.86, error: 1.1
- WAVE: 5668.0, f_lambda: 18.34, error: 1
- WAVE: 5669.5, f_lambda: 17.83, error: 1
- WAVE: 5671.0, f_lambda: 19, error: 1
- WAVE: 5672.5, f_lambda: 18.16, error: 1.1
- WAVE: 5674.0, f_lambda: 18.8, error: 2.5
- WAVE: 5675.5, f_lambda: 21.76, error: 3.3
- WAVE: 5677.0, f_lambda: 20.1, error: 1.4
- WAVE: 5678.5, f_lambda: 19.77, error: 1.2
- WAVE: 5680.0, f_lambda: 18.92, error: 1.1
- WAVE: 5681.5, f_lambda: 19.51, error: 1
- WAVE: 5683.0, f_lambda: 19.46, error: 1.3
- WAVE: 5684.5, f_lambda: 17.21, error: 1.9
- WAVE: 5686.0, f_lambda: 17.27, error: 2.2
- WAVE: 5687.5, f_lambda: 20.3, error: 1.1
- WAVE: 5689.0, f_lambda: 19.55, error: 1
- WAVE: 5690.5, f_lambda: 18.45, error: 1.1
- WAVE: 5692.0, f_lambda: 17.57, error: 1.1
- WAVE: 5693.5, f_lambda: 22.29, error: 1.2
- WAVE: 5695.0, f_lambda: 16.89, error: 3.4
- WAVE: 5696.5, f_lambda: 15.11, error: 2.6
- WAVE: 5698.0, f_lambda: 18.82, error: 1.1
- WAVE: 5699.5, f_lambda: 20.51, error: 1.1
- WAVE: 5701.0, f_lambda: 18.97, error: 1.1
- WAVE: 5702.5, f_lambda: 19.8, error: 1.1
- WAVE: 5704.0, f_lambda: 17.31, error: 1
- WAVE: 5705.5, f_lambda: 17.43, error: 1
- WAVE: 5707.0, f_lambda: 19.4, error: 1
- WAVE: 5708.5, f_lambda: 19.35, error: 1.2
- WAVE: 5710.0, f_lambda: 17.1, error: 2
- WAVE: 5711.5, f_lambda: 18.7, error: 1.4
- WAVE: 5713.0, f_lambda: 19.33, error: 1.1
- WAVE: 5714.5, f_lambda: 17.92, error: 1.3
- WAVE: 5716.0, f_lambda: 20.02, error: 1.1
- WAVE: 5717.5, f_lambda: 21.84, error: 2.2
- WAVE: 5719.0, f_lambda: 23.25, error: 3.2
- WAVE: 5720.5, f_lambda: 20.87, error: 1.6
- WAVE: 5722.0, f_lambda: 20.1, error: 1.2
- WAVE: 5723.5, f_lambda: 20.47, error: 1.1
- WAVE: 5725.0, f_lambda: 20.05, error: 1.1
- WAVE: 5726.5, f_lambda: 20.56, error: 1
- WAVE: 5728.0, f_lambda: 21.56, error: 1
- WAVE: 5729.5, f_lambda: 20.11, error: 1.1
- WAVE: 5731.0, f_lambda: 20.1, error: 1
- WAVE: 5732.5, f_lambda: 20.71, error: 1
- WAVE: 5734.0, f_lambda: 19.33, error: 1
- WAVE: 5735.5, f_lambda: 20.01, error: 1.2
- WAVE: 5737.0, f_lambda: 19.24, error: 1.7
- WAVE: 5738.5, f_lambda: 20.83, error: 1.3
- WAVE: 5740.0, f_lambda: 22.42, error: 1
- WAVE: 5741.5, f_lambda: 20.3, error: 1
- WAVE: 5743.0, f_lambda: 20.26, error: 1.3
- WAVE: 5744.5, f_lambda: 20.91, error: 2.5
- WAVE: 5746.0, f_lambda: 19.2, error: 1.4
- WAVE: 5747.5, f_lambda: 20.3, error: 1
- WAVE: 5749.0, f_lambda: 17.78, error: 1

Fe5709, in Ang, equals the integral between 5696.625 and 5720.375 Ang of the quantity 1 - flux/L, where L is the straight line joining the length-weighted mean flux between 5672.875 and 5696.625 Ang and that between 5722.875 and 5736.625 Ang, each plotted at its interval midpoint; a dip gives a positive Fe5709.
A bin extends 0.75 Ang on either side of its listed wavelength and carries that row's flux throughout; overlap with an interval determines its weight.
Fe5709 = 0.5 Ang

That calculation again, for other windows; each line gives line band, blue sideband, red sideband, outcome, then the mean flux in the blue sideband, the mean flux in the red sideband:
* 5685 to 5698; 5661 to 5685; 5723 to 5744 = 0.8 Ang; 19.2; 20.4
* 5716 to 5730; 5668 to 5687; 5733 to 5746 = -0.7 Ang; 19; 20.3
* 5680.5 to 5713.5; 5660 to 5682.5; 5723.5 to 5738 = 1.7 Ang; 19.3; 20.2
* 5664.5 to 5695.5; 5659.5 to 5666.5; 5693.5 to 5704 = 0.1 Ang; 19.5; 18.6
